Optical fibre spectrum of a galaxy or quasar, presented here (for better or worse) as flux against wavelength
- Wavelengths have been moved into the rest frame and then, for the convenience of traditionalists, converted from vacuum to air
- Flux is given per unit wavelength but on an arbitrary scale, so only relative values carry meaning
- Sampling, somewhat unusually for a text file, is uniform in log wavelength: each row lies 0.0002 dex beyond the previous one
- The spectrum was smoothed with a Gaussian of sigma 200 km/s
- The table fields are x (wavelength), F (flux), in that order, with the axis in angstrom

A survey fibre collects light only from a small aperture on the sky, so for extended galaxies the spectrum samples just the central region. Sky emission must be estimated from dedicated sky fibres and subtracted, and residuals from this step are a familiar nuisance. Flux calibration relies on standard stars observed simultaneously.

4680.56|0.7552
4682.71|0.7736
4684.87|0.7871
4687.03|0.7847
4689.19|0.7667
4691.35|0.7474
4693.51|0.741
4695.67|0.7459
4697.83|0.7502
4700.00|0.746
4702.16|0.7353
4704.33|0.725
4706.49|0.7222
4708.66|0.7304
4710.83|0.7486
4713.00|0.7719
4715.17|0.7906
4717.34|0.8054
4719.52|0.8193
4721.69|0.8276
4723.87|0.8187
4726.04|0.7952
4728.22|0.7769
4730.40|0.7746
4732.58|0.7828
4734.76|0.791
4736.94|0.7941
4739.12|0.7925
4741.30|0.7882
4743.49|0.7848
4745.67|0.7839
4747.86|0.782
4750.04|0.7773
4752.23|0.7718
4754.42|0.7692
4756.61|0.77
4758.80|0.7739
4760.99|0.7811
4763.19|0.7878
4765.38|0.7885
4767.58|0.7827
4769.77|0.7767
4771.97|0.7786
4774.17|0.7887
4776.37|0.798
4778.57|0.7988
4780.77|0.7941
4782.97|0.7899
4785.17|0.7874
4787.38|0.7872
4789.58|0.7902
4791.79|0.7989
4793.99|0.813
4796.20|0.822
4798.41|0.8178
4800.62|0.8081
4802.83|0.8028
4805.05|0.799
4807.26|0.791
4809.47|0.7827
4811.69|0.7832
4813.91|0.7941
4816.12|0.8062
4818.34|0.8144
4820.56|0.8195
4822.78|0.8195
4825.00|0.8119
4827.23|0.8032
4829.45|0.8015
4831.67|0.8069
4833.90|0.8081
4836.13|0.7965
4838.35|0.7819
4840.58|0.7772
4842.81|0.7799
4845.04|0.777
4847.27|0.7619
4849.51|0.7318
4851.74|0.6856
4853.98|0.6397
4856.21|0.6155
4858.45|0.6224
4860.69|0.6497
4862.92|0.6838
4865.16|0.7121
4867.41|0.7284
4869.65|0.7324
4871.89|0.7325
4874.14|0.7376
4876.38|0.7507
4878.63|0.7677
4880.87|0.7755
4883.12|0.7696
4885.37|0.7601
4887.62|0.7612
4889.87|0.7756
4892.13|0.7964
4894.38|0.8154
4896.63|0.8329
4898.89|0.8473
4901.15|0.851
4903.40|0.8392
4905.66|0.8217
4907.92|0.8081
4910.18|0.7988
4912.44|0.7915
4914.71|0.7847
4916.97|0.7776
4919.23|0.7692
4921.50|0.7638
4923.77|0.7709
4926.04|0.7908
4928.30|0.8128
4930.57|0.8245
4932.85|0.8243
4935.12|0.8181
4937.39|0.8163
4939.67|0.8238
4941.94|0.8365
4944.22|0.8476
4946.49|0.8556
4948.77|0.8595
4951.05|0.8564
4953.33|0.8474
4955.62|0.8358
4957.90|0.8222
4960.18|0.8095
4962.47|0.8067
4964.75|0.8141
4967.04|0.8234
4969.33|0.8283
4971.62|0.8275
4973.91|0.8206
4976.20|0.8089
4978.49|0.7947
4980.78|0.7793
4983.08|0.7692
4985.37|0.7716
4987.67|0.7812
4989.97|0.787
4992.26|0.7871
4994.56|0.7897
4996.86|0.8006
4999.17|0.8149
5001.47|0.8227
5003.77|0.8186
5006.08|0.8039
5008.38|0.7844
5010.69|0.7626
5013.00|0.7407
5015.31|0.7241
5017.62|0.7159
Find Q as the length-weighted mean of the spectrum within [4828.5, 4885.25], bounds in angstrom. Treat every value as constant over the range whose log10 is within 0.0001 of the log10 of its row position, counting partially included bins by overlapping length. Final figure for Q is 0.737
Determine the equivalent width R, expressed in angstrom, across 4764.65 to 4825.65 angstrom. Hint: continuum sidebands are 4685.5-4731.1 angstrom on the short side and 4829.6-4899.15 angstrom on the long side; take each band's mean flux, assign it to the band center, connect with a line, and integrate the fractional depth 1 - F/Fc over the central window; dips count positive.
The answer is -3.3 angstrom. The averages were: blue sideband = 0.768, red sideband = 0.748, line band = 0.798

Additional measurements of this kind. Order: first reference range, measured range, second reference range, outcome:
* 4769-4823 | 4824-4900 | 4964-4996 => 4.3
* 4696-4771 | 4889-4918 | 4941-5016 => -0.5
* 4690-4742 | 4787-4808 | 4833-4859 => -1.6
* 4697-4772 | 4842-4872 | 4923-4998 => 3.6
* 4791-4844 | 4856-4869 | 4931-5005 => 2.1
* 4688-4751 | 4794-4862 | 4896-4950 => 2.1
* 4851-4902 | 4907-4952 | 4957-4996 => -2.2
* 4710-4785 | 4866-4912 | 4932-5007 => 1.2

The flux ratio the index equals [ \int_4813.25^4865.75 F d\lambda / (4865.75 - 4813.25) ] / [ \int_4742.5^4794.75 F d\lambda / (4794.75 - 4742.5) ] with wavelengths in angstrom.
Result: 1.0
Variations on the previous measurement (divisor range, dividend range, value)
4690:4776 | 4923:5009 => 1.05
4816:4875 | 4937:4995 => 1.09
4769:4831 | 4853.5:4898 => 0.92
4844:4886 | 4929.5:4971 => 1.16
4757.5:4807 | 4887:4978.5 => 1.03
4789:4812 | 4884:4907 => 1.01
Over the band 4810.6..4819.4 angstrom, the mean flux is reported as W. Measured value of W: 0.8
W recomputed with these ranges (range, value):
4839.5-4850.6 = 0.765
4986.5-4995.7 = 0.786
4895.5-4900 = 0.84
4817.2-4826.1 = 0.816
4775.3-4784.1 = 0.796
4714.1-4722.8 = 0.81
